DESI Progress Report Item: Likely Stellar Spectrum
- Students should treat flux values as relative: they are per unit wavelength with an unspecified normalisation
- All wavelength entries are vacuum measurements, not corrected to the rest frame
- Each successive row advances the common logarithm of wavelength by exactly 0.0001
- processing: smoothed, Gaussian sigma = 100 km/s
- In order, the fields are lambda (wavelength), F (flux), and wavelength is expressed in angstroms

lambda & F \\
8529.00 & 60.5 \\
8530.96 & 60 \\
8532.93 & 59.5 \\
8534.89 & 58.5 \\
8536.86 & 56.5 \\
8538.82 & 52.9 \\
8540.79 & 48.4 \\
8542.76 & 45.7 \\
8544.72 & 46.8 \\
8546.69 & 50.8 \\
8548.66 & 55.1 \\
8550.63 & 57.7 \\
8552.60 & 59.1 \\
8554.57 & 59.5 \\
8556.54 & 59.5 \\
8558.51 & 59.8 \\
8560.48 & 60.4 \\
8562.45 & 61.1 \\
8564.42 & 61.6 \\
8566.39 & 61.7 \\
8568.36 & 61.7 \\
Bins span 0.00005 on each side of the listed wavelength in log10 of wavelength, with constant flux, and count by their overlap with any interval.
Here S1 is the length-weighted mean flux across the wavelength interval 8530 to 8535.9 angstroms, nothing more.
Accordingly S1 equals 59.3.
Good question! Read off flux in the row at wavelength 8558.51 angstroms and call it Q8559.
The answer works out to 59.8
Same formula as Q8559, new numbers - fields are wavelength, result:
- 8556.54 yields 59.5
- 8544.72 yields 46.8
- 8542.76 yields 45.7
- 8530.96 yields 60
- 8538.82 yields 52.9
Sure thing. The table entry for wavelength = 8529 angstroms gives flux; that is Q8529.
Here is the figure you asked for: 60.5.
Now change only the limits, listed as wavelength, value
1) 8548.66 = 55.1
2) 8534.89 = 58.5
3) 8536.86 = 56.5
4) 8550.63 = 57.7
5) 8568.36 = 61.7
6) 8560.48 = 60.4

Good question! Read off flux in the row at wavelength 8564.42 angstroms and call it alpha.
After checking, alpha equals 61.6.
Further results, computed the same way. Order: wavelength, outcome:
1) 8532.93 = 59.5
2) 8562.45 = 61.1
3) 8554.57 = 59.5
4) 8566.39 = 61.7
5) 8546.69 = 50.8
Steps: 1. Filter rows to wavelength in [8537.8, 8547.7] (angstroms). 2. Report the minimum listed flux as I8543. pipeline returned 45.7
